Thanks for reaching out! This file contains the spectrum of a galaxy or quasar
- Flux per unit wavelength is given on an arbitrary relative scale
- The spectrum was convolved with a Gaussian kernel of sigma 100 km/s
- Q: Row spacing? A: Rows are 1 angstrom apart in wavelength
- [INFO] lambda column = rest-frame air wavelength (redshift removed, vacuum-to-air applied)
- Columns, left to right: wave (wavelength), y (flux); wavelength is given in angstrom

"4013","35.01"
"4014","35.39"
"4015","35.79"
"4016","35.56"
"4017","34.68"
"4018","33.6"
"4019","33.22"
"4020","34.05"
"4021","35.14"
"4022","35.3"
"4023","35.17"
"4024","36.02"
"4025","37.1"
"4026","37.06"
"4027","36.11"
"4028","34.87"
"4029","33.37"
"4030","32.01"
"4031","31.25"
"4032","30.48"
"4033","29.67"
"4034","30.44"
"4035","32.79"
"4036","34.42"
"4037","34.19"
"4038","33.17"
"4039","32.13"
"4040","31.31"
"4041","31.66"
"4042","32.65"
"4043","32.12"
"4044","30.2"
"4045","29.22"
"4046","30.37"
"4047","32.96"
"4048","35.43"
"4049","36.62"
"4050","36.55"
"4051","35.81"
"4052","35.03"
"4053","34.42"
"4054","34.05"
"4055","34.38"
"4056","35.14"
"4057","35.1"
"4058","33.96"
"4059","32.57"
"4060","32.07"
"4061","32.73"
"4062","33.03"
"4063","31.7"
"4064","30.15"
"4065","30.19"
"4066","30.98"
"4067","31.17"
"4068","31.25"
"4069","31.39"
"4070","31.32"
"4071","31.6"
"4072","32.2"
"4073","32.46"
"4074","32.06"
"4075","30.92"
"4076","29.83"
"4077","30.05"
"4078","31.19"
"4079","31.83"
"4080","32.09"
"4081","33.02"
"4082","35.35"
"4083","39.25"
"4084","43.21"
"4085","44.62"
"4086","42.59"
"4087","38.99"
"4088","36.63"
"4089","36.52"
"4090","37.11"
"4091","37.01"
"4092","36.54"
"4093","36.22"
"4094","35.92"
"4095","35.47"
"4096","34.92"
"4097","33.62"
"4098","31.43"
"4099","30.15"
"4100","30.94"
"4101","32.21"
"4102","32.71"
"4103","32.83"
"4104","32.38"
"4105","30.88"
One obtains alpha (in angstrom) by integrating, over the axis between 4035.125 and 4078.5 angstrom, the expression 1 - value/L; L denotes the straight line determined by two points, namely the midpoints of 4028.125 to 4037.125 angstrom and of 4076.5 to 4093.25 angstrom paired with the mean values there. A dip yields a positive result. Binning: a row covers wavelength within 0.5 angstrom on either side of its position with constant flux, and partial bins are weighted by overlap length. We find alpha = 2.0 angstrom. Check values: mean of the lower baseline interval 32.1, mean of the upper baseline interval 36.6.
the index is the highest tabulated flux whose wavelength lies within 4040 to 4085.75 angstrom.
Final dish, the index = 44.62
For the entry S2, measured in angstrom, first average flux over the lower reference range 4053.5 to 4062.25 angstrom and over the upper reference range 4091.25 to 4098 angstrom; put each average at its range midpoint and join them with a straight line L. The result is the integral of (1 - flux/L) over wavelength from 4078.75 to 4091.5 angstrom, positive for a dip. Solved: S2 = -1.04 angstrom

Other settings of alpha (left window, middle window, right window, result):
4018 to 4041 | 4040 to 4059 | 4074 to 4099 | 0.4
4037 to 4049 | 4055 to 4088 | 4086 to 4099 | 0.7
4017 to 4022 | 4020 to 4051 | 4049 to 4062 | 0.8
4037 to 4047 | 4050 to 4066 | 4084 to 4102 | -0.2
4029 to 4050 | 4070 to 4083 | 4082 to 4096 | 1.6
